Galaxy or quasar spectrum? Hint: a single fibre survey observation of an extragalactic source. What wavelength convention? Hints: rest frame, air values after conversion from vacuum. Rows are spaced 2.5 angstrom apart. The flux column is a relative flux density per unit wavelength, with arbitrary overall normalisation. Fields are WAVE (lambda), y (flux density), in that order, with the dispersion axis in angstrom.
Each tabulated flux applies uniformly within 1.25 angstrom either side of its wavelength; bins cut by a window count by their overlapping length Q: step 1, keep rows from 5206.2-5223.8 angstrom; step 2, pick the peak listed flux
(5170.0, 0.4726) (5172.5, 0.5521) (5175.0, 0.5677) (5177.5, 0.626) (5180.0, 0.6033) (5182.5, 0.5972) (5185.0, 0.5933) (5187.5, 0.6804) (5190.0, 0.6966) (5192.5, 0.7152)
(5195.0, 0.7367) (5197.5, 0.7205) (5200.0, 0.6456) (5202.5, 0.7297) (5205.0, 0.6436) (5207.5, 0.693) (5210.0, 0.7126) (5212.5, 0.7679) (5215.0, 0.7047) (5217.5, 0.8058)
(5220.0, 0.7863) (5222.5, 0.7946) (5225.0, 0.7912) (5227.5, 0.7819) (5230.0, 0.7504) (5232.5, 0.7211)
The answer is 0.8058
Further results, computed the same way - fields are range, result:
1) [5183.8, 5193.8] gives 0.7152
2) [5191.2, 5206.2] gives 0.7367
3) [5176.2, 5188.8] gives 0.6804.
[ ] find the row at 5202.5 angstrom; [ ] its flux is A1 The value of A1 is 0.7297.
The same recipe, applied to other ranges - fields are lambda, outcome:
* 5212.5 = 0.7679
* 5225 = 0.7912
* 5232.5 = 0.7211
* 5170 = 0.4726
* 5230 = 0.7504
